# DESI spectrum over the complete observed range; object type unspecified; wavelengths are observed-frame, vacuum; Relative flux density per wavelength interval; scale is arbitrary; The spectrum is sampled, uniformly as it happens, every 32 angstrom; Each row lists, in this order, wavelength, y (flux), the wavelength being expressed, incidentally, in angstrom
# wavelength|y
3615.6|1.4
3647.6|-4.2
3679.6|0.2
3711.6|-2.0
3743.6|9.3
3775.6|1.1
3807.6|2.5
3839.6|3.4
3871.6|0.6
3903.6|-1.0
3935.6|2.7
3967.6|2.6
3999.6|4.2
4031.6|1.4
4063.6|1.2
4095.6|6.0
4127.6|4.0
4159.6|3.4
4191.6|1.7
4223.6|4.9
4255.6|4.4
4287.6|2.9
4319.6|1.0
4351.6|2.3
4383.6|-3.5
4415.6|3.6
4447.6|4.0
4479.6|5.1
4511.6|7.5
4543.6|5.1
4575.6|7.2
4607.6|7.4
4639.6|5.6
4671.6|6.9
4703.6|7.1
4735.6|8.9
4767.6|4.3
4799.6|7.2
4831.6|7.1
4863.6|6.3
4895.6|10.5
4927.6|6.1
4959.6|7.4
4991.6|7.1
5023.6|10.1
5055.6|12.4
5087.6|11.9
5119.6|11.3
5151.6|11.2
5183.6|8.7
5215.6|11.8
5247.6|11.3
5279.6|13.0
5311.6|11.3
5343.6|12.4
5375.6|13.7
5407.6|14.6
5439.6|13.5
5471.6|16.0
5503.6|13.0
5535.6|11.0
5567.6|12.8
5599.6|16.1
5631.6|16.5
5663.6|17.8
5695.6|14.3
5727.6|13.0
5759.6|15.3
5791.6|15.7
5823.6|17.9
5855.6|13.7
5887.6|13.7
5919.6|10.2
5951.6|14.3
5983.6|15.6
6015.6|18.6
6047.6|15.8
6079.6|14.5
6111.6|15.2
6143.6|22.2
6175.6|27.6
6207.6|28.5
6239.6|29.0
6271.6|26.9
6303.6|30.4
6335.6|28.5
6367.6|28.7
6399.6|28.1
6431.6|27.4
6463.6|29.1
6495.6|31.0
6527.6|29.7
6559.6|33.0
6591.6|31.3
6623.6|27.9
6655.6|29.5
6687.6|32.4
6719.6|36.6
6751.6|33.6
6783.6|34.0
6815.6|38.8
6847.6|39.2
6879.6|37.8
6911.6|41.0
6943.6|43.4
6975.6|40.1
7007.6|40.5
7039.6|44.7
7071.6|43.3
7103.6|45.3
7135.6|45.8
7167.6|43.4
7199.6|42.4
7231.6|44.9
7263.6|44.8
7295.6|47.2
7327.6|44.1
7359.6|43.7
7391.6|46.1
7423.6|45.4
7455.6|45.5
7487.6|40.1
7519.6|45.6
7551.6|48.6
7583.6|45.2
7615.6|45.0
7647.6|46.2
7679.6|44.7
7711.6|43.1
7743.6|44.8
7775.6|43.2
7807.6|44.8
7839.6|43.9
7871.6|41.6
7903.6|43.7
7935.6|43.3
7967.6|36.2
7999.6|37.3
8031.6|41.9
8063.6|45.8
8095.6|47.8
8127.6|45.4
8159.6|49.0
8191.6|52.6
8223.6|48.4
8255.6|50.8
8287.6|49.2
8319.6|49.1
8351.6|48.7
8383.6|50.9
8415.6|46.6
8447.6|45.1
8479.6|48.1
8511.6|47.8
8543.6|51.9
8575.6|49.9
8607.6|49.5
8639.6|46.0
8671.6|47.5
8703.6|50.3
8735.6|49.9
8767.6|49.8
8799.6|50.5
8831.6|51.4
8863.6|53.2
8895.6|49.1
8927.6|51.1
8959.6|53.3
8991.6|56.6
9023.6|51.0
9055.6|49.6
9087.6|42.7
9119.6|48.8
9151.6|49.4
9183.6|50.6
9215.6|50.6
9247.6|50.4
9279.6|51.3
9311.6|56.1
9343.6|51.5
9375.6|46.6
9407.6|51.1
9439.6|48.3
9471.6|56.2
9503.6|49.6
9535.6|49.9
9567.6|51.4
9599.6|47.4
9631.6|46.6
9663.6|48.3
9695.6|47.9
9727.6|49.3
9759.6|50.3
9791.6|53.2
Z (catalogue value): 0.54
